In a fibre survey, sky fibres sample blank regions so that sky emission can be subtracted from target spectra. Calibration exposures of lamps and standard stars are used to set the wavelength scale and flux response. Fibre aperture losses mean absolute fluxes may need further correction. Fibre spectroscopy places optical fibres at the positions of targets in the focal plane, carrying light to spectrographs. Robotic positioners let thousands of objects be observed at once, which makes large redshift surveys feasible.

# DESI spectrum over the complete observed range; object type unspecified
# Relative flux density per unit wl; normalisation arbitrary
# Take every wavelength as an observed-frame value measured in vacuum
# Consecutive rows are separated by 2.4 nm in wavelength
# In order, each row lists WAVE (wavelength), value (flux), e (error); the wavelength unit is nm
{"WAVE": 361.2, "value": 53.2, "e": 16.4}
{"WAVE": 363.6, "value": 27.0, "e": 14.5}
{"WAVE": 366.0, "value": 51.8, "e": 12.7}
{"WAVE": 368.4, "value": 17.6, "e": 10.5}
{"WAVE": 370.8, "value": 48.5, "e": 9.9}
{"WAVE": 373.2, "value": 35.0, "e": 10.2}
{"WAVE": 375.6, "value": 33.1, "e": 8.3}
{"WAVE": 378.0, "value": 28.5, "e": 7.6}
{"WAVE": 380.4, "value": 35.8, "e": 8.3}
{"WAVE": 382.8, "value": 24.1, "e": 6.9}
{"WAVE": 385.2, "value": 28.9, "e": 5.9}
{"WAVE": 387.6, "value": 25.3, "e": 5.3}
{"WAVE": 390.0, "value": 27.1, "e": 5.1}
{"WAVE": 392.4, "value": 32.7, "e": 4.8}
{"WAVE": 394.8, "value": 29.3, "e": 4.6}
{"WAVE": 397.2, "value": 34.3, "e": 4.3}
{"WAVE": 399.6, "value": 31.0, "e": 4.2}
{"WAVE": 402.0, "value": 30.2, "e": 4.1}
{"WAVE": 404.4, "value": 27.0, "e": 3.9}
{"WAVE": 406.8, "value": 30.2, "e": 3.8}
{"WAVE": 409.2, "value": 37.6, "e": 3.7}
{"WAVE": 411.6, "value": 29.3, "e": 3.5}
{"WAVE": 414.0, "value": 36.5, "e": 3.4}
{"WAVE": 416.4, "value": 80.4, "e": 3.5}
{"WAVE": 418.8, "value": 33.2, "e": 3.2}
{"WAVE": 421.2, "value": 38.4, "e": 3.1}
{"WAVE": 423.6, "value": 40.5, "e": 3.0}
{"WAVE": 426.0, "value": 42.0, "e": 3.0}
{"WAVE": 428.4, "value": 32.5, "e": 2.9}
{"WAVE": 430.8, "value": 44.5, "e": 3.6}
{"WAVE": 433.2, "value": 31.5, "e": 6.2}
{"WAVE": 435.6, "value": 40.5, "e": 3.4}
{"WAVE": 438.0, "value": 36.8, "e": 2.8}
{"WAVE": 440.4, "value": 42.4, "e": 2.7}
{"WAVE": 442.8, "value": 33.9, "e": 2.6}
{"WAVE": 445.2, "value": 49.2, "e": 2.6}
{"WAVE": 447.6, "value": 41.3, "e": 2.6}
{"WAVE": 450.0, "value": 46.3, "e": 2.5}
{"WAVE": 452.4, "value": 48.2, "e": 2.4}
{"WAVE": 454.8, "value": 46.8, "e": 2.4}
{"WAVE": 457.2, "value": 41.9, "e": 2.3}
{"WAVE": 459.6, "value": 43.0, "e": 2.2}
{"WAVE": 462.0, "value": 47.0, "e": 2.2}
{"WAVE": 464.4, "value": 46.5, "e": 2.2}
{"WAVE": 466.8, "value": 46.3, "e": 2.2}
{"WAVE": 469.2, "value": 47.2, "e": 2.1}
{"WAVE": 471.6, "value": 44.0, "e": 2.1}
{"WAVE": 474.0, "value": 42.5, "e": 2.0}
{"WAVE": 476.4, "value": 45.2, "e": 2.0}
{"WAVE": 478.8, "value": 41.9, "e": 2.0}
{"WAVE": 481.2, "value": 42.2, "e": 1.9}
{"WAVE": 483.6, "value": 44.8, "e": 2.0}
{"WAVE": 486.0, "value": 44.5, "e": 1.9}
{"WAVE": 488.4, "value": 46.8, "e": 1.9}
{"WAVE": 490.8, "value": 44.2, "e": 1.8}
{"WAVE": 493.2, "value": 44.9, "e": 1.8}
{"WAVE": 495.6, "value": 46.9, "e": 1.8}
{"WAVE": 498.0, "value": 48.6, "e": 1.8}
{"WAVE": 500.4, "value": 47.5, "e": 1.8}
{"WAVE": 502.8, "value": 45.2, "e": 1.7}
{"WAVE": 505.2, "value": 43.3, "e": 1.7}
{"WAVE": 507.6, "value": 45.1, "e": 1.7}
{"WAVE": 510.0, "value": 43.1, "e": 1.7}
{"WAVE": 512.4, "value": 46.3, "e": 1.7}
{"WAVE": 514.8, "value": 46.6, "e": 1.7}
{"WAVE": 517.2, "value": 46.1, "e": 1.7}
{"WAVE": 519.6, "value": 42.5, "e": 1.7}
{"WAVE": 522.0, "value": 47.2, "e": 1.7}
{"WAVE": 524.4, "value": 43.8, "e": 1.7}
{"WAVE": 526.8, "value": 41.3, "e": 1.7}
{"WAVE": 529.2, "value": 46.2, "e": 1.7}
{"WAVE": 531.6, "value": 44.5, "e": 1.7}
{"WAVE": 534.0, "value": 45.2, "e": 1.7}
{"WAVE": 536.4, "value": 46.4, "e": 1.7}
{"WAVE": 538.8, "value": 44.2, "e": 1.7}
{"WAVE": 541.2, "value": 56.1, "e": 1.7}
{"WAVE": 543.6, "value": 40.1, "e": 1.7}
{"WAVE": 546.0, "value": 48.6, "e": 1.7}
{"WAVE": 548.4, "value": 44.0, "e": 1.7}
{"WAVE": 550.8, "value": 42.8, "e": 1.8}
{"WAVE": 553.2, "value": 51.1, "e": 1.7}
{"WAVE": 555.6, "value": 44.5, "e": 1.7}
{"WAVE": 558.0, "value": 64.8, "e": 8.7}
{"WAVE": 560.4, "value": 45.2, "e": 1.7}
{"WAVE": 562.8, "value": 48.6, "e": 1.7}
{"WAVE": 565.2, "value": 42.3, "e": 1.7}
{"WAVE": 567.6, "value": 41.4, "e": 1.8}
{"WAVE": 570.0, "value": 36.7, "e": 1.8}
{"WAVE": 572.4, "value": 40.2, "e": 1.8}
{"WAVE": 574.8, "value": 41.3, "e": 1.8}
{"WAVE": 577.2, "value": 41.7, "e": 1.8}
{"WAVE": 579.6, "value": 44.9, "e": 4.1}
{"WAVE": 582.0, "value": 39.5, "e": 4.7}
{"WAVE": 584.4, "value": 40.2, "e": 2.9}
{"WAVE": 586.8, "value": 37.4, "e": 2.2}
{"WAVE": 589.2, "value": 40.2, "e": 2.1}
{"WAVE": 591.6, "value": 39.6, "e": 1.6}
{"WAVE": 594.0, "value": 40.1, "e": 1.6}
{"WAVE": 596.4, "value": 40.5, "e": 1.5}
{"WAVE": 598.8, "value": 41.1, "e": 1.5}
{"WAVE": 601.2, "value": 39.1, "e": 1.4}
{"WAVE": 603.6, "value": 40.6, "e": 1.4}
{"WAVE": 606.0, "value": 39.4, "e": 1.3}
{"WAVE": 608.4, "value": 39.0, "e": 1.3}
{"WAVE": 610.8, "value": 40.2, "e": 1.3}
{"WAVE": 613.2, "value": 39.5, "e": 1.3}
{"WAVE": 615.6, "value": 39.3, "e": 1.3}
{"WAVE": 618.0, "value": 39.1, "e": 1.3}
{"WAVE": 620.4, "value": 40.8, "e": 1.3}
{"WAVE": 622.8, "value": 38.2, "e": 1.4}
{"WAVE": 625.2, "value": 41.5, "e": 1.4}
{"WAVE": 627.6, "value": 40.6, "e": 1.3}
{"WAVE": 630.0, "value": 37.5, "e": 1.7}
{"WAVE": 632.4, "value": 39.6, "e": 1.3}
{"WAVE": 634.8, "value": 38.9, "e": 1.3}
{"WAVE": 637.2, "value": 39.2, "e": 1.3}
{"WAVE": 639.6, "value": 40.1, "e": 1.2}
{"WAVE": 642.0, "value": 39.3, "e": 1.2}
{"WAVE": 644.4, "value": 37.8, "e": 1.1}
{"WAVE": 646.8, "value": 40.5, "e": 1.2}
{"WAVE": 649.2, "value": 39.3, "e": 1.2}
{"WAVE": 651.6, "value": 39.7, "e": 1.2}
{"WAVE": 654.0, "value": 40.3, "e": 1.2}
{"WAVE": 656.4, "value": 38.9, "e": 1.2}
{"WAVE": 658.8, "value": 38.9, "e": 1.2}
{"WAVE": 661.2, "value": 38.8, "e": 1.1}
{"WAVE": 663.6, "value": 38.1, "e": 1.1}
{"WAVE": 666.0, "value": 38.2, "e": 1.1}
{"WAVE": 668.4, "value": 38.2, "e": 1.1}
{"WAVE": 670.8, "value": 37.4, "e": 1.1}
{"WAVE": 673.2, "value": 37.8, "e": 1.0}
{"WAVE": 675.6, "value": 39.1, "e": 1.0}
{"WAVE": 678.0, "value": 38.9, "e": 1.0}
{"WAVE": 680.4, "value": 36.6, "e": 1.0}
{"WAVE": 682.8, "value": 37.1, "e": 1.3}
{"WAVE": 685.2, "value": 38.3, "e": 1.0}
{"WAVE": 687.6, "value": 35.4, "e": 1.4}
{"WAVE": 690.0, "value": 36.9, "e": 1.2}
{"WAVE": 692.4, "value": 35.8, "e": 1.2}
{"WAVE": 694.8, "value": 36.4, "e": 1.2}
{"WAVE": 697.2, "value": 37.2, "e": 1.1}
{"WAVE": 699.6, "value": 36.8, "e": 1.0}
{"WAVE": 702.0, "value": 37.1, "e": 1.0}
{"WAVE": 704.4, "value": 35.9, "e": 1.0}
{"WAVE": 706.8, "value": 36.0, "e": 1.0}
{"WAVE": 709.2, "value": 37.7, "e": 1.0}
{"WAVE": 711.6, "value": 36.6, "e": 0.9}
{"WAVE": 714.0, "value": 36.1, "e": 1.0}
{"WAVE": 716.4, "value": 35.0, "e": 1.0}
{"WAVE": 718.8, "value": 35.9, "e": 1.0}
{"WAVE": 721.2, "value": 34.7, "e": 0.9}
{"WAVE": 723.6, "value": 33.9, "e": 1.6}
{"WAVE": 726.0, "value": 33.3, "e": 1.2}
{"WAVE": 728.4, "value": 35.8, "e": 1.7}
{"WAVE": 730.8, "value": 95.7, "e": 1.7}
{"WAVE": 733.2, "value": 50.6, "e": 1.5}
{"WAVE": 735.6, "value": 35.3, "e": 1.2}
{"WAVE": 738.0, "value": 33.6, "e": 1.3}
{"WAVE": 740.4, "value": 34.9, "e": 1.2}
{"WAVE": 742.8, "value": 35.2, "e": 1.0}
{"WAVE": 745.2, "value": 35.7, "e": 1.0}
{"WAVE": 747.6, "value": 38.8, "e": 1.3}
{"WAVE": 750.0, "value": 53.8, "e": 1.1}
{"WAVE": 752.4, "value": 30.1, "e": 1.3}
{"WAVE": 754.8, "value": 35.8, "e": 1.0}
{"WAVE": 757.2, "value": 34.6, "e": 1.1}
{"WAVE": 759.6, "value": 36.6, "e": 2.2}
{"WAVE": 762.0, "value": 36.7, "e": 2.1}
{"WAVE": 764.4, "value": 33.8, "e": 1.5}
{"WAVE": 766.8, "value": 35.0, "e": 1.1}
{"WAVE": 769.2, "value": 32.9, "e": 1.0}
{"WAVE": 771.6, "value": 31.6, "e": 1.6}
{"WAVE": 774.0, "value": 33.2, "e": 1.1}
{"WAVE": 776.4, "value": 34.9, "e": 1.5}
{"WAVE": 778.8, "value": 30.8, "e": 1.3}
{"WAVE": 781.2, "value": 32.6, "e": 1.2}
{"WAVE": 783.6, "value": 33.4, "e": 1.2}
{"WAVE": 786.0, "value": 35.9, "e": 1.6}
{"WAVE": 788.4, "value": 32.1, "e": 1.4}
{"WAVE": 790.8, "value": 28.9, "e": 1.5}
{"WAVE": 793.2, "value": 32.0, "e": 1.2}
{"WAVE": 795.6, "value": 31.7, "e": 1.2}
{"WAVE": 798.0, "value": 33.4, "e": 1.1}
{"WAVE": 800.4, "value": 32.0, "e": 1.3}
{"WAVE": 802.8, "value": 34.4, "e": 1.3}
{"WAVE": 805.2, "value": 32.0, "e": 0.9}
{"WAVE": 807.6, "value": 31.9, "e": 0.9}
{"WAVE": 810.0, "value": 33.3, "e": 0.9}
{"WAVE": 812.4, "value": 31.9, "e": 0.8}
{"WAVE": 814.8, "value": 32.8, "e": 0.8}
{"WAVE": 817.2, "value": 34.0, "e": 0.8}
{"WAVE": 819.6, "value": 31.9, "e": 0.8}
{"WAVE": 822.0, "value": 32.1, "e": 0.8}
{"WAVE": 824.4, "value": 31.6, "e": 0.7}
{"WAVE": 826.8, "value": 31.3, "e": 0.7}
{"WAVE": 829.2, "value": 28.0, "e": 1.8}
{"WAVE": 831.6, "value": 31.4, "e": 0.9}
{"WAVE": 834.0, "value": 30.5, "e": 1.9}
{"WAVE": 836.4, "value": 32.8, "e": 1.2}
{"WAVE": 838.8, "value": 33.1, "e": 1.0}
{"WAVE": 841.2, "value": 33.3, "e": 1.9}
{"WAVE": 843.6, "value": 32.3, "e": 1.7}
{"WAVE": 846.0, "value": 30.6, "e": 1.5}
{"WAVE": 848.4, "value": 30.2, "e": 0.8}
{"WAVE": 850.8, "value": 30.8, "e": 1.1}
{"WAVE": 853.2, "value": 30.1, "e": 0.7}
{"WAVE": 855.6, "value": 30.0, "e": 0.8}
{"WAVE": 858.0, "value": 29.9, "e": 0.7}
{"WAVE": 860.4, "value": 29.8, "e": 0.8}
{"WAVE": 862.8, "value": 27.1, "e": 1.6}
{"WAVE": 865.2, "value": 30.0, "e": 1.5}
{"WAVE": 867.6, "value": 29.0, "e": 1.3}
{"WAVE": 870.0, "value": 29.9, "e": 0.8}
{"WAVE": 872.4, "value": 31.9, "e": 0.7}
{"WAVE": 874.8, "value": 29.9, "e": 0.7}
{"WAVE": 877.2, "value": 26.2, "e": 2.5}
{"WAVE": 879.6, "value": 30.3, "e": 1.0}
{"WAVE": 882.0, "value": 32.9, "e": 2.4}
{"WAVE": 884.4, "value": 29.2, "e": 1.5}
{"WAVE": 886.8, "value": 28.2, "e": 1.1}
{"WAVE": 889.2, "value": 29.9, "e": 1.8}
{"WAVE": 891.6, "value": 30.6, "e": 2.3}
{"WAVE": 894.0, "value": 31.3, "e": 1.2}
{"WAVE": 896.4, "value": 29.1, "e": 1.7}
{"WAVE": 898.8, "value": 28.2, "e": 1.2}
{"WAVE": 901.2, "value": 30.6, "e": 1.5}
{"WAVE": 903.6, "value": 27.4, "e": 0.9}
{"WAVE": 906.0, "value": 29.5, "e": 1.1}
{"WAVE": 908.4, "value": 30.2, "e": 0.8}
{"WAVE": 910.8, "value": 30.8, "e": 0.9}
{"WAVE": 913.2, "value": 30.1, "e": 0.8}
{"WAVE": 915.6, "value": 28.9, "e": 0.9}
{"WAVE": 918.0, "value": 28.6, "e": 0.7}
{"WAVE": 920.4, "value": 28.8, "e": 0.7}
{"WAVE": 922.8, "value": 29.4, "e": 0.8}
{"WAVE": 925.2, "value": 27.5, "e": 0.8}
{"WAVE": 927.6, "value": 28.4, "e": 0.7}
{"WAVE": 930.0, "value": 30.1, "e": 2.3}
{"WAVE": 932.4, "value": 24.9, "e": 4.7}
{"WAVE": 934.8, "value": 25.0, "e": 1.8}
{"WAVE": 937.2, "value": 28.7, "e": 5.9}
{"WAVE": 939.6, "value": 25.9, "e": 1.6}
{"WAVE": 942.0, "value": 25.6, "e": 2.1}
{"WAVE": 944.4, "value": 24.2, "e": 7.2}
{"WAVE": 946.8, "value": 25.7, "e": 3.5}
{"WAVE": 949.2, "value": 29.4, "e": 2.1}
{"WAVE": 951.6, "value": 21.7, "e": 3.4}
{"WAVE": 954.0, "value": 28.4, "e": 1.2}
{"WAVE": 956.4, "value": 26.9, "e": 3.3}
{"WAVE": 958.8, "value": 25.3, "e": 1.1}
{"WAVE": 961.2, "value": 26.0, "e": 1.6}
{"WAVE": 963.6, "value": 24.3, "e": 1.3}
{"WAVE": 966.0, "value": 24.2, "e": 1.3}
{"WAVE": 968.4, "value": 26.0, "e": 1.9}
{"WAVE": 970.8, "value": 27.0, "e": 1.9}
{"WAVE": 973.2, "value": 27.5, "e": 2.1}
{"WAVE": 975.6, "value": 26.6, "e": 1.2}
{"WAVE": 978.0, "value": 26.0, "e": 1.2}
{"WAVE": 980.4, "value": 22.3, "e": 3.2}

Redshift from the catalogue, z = 0.11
